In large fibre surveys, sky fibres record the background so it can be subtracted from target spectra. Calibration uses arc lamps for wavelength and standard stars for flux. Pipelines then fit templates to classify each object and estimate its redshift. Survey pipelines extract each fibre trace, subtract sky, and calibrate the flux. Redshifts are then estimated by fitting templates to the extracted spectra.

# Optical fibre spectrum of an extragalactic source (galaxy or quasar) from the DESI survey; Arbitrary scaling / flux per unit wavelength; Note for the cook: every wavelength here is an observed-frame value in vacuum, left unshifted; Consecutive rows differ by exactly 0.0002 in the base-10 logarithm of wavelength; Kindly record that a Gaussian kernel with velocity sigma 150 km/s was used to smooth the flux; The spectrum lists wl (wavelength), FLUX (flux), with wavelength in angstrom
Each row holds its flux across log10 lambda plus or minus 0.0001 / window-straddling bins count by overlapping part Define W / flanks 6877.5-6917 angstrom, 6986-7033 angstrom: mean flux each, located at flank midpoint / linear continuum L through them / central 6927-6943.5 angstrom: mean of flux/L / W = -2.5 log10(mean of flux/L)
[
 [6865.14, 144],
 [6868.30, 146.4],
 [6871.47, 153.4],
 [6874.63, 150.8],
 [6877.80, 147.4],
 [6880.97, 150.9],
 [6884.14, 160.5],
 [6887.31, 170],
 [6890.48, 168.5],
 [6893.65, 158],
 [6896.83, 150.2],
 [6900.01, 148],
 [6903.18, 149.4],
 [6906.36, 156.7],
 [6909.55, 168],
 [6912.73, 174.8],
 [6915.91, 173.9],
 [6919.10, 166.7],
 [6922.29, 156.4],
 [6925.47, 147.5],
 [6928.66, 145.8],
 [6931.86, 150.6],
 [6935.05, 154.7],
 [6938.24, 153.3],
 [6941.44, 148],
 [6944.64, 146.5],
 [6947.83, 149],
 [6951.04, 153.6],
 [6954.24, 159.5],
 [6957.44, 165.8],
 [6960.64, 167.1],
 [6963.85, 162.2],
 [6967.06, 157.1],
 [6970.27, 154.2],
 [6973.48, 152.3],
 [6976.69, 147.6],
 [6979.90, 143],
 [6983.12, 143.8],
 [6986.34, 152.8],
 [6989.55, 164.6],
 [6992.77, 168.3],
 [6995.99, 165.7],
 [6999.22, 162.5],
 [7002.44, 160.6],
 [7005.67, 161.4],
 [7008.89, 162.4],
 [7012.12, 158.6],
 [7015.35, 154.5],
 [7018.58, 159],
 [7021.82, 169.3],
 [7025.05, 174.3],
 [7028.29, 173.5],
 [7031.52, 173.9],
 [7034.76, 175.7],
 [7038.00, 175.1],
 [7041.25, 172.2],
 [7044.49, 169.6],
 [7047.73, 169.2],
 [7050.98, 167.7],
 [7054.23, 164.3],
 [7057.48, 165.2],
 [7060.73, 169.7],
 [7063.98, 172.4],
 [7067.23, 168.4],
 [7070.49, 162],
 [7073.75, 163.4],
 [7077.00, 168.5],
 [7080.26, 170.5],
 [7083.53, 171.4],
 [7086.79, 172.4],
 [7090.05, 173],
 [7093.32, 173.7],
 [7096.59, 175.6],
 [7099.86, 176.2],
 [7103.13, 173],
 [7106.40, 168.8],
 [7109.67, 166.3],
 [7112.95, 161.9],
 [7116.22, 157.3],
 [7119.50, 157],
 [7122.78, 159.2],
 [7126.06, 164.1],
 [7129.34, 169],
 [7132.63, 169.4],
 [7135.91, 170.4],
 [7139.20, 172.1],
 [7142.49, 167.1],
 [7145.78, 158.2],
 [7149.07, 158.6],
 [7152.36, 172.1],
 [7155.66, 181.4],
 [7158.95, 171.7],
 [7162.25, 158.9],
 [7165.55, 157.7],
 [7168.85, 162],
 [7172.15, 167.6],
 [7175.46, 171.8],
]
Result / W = 0.078 mag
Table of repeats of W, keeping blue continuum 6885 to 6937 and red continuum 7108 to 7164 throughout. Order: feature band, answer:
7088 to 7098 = -0.06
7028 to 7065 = -0.05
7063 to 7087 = -0.03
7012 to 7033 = -0.03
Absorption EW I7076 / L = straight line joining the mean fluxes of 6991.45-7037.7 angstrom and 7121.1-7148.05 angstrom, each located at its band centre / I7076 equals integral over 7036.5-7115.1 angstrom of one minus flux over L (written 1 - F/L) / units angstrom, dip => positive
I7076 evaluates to -1.68 angstrom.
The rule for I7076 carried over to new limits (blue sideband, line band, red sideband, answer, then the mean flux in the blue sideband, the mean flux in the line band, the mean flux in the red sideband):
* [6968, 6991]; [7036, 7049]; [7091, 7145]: -1.07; 151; 172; 167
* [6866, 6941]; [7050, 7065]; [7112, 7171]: -0.53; 156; 168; 165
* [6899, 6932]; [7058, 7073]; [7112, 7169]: -0.44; 158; 168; 165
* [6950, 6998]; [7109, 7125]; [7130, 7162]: 0.63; 157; 160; 169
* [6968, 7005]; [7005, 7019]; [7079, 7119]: 0.01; 156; 159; 170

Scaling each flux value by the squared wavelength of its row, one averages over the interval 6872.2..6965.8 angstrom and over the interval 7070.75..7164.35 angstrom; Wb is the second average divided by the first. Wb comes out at 1.13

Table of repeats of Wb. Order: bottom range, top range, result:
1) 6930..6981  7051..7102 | 1.14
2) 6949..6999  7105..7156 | 1.10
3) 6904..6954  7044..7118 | 1.13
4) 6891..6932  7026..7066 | 1.12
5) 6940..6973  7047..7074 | 1.10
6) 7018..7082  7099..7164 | 1.01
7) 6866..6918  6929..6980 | 0.99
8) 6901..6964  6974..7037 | 1.05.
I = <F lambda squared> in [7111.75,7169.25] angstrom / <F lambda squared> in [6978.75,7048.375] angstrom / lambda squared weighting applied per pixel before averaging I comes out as 1.04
